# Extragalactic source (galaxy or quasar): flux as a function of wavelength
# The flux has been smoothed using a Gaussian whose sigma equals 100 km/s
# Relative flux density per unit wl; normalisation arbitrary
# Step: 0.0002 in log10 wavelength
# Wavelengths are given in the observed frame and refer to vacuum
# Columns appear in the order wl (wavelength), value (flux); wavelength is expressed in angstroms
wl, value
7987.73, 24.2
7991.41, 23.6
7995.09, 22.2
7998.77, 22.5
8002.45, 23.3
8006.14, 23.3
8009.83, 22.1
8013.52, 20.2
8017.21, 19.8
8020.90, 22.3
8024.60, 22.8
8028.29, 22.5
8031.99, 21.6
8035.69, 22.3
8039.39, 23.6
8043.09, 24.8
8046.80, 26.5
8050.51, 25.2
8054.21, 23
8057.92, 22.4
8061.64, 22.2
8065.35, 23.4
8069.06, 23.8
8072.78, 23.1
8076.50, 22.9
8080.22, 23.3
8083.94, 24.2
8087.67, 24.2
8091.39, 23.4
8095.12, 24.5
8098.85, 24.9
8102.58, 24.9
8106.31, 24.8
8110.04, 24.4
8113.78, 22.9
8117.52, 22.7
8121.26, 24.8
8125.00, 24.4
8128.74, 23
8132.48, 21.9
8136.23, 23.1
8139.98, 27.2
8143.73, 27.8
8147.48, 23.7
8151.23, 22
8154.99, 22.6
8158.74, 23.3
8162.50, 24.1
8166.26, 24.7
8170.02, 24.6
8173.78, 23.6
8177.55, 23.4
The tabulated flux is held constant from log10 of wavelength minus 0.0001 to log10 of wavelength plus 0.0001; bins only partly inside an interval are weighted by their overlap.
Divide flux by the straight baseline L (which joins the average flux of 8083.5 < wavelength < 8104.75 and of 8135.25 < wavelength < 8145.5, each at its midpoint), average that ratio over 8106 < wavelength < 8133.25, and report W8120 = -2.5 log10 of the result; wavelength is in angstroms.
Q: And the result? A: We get 0.08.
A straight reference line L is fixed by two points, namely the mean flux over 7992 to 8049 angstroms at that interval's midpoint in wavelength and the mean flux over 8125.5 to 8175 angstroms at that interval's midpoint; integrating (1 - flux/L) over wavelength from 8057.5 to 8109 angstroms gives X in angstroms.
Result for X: -1.0 angstroms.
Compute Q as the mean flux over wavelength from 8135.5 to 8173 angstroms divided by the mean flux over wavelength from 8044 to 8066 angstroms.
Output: 1.0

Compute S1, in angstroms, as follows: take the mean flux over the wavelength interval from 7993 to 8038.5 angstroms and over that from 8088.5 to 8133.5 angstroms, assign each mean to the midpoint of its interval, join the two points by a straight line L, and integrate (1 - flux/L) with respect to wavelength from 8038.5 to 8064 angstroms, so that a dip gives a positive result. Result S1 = -1.31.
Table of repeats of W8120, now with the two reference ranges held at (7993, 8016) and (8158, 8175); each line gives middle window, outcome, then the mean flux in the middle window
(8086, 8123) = -0.034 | 24.1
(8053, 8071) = -0.003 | 23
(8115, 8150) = -0.022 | 24.2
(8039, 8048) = -0.109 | 25.1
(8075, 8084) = -0.011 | 23.3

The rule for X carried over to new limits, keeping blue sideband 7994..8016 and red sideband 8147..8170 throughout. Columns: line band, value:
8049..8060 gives -0.4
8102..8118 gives -0.6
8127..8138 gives 0.3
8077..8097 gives -0.8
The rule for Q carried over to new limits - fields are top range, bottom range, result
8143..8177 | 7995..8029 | 1.08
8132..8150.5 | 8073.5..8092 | 1.05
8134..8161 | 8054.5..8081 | 1.05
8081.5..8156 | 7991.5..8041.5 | 1.08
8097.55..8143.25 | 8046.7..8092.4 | 1.03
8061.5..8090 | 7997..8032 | 1.06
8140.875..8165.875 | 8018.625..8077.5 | 1.04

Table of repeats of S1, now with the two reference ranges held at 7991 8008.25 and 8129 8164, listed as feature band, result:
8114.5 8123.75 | 0.0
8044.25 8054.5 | -0.8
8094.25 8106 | -0.6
